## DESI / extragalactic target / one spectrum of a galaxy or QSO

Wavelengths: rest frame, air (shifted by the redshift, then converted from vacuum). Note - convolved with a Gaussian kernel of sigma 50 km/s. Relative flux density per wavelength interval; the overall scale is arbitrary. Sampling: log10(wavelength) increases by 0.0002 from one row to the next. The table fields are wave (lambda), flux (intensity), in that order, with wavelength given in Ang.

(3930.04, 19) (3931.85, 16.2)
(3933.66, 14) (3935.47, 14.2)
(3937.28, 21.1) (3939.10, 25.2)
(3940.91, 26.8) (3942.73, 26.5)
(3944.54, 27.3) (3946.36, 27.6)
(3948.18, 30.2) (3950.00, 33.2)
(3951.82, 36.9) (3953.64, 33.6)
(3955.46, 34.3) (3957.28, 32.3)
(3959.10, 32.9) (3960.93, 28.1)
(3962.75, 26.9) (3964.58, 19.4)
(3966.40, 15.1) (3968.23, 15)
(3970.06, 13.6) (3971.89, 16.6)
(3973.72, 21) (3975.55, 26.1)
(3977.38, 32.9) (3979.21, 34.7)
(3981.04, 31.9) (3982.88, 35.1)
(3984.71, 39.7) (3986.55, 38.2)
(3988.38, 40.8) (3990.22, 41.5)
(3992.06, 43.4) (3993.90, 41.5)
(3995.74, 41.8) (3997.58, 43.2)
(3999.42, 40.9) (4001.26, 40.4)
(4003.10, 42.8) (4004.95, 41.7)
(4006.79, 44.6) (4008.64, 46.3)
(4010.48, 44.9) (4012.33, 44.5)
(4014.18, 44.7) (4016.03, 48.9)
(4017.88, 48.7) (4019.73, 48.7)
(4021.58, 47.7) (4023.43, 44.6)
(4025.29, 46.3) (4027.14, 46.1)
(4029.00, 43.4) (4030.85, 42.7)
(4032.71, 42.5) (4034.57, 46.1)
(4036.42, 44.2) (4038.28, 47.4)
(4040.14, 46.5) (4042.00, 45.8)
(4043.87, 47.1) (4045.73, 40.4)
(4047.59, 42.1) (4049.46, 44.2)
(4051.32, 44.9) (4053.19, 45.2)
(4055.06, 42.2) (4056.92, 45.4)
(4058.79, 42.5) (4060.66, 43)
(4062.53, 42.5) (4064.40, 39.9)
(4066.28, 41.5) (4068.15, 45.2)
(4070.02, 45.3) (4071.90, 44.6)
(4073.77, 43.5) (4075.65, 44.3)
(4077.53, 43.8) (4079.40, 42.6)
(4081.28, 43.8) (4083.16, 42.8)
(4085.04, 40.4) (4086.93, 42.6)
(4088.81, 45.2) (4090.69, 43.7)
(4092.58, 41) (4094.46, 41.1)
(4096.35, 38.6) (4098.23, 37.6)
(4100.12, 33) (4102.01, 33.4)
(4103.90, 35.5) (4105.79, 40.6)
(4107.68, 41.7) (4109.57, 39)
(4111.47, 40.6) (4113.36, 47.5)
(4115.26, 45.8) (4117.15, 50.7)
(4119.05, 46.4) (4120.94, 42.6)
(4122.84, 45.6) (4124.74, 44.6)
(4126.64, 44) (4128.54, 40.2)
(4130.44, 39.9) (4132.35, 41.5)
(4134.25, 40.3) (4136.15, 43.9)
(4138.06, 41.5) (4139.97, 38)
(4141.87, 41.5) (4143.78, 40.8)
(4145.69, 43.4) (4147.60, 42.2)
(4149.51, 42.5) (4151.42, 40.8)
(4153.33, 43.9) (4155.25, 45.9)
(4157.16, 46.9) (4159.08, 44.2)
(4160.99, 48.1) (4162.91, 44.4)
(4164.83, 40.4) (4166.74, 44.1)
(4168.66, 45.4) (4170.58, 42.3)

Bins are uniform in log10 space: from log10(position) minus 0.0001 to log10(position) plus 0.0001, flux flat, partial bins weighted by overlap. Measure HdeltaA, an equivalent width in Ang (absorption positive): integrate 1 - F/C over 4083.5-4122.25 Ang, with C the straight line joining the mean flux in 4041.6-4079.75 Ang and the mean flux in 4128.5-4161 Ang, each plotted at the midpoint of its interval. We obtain 1.4 Ang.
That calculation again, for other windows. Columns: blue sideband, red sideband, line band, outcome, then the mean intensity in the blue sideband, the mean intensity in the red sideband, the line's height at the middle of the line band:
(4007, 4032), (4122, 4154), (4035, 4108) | 2.9 Ang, 45.9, 42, 44.2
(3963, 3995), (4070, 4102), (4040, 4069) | -4.1 Ang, 29.8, 41.6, 38.2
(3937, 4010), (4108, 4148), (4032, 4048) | -3.4 Ang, 32.5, 42.8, 36.9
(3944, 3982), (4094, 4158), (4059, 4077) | -3.3 Ang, 27.1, 41.8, 36.6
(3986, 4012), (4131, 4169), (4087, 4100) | 0.6 Ang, 42.4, 42.9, 42.7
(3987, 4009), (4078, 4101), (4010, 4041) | -2.9 Ang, 42.2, 41.1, 41.9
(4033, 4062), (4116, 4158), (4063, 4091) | 0.4 Ang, 44.4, 43.1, 44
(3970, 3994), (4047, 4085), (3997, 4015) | -3.7 Ang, 33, 43.4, 36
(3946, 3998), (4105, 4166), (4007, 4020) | -4.6 Ang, 31.2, 43.1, 34.2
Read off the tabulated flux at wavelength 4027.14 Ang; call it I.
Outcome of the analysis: 46.1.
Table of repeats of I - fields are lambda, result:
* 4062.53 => 42.5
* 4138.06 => 41.5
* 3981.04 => 31.9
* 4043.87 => 47.1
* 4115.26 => 45.8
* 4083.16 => 42.8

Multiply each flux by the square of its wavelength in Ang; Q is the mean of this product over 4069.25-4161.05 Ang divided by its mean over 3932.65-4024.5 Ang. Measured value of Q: 1.33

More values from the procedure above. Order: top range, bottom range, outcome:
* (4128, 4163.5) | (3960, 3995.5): 1.55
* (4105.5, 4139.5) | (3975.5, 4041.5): 1.07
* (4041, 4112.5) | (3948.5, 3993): 1.47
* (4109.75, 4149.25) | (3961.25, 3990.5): 1.67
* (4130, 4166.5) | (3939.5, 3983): 1.72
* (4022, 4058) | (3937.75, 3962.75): 1.55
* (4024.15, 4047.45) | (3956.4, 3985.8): 1.75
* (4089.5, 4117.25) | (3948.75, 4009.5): 1.28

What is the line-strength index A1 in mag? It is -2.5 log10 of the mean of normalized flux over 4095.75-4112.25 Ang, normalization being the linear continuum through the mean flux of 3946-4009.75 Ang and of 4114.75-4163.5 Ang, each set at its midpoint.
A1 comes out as 0.10 mag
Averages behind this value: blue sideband 33.4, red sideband 43.4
